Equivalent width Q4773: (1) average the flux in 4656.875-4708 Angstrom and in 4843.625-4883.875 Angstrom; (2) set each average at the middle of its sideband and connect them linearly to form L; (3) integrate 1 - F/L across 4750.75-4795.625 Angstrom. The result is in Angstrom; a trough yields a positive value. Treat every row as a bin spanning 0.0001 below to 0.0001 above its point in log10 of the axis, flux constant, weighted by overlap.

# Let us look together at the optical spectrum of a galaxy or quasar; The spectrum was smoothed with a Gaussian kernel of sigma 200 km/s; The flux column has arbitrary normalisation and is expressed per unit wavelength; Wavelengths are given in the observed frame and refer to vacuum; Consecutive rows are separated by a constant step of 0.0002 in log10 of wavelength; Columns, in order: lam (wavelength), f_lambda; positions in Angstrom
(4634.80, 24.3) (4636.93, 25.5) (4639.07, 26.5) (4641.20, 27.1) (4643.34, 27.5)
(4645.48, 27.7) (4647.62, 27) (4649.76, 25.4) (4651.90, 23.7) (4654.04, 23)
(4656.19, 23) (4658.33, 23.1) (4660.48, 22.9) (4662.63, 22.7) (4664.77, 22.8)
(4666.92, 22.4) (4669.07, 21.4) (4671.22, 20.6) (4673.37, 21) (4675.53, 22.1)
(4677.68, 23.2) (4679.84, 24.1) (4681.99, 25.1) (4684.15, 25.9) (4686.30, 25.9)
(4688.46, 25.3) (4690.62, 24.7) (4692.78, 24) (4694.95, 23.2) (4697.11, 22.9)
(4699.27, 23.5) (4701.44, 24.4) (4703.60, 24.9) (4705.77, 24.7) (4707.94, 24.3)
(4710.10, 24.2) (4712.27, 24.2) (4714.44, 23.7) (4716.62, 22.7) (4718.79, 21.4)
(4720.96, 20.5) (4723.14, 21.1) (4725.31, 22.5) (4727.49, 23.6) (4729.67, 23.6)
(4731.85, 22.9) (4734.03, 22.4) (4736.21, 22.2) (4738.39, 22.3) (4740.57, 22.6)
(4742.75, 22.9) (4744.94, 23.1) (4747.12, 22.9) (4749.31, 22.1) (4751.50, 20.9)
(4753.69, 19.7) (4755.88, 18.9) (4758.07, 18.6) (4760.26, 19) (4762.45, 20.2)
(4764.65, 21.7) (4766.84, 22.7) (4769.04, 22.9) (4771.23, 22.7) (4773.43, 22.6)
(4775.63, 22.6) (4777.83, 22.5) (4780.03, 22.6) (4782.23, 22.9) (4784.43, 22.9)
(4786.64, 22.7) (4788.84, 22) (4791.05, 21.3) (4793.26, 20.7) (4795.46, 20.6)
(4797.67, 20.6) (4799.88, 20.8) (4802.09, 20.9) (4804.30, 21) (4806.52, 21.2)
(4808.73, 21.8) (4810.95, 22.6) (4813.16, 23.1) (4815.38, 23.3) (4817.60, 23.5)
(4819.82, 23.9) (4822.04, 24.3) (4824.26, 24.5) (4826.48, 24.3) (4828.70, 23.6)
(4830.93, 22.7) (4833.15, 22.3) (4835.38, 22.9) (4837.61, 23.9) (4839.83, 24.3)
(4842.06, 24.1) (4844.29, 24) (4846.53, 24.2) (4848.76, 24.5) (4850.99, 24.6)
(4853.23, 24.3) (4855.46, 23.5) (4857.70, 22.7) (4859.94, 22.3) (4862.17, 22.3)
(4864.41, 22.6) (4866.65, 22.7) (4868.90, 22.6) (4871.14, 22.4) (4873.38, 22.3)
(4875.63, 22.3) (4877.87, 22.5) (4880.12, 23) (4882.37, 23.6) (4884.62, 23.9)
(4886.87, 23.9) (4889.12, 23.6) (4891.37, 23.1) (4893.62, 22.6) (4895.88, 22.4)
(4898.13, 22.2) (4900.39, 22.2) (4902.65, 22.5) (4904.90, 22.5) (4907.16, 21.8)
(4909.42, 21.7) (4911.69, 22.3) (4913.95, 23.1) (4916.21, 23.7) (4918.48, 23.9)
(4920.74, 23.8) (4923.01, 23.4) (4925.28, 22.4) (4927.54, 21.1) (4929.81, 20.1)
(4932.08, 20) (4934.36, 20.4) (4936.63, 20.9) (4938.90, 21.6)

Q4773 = 3.5 Angstrom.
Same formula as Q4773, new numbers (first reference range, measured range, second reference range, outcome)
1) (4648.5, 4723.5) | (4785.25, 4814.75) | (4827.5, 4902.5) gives 2.2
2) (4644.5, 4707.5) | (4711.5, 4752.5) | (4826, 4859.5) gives 2.2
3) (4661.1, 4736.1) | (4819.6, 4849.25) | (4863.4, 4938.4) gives -1.4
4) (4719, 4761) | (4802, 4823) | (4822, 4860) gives 0.5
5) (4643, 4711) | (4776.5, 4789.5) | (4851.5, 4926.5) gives 0.4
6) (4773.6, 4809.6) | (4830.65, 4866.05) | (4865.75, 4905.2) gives -1.7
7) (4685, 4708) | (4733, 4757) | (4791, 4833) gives 1.8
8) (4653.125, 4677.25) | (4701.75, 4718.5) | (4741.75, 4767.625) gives -1.8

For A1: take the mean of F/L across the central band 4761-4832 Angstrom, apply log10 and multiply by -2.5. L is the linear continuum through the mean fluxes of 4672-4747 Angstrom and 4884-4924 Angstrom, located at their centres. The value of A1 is 0.039 mag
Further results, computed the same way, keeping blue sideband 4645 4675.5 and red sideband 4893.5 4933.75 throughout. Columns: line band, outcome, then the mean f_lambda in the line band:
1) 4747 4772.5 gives 0.09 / 21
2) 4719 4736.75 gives 0.03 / 22.3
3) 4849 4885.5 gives -0.03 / 23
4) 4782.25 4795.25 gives 0.04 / 21.9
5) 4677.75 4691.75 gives -0.09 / 25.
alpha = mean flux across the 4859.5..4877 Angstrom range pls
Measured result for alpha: 22.5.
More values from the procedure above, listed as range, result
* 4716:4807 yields 21.8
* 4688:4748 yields 23.2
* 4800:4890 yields 23.1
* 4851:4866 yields 23.1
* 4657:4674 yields 22.2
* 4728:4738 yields 22.8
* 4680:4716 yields 24.4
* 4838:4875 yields 23.3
